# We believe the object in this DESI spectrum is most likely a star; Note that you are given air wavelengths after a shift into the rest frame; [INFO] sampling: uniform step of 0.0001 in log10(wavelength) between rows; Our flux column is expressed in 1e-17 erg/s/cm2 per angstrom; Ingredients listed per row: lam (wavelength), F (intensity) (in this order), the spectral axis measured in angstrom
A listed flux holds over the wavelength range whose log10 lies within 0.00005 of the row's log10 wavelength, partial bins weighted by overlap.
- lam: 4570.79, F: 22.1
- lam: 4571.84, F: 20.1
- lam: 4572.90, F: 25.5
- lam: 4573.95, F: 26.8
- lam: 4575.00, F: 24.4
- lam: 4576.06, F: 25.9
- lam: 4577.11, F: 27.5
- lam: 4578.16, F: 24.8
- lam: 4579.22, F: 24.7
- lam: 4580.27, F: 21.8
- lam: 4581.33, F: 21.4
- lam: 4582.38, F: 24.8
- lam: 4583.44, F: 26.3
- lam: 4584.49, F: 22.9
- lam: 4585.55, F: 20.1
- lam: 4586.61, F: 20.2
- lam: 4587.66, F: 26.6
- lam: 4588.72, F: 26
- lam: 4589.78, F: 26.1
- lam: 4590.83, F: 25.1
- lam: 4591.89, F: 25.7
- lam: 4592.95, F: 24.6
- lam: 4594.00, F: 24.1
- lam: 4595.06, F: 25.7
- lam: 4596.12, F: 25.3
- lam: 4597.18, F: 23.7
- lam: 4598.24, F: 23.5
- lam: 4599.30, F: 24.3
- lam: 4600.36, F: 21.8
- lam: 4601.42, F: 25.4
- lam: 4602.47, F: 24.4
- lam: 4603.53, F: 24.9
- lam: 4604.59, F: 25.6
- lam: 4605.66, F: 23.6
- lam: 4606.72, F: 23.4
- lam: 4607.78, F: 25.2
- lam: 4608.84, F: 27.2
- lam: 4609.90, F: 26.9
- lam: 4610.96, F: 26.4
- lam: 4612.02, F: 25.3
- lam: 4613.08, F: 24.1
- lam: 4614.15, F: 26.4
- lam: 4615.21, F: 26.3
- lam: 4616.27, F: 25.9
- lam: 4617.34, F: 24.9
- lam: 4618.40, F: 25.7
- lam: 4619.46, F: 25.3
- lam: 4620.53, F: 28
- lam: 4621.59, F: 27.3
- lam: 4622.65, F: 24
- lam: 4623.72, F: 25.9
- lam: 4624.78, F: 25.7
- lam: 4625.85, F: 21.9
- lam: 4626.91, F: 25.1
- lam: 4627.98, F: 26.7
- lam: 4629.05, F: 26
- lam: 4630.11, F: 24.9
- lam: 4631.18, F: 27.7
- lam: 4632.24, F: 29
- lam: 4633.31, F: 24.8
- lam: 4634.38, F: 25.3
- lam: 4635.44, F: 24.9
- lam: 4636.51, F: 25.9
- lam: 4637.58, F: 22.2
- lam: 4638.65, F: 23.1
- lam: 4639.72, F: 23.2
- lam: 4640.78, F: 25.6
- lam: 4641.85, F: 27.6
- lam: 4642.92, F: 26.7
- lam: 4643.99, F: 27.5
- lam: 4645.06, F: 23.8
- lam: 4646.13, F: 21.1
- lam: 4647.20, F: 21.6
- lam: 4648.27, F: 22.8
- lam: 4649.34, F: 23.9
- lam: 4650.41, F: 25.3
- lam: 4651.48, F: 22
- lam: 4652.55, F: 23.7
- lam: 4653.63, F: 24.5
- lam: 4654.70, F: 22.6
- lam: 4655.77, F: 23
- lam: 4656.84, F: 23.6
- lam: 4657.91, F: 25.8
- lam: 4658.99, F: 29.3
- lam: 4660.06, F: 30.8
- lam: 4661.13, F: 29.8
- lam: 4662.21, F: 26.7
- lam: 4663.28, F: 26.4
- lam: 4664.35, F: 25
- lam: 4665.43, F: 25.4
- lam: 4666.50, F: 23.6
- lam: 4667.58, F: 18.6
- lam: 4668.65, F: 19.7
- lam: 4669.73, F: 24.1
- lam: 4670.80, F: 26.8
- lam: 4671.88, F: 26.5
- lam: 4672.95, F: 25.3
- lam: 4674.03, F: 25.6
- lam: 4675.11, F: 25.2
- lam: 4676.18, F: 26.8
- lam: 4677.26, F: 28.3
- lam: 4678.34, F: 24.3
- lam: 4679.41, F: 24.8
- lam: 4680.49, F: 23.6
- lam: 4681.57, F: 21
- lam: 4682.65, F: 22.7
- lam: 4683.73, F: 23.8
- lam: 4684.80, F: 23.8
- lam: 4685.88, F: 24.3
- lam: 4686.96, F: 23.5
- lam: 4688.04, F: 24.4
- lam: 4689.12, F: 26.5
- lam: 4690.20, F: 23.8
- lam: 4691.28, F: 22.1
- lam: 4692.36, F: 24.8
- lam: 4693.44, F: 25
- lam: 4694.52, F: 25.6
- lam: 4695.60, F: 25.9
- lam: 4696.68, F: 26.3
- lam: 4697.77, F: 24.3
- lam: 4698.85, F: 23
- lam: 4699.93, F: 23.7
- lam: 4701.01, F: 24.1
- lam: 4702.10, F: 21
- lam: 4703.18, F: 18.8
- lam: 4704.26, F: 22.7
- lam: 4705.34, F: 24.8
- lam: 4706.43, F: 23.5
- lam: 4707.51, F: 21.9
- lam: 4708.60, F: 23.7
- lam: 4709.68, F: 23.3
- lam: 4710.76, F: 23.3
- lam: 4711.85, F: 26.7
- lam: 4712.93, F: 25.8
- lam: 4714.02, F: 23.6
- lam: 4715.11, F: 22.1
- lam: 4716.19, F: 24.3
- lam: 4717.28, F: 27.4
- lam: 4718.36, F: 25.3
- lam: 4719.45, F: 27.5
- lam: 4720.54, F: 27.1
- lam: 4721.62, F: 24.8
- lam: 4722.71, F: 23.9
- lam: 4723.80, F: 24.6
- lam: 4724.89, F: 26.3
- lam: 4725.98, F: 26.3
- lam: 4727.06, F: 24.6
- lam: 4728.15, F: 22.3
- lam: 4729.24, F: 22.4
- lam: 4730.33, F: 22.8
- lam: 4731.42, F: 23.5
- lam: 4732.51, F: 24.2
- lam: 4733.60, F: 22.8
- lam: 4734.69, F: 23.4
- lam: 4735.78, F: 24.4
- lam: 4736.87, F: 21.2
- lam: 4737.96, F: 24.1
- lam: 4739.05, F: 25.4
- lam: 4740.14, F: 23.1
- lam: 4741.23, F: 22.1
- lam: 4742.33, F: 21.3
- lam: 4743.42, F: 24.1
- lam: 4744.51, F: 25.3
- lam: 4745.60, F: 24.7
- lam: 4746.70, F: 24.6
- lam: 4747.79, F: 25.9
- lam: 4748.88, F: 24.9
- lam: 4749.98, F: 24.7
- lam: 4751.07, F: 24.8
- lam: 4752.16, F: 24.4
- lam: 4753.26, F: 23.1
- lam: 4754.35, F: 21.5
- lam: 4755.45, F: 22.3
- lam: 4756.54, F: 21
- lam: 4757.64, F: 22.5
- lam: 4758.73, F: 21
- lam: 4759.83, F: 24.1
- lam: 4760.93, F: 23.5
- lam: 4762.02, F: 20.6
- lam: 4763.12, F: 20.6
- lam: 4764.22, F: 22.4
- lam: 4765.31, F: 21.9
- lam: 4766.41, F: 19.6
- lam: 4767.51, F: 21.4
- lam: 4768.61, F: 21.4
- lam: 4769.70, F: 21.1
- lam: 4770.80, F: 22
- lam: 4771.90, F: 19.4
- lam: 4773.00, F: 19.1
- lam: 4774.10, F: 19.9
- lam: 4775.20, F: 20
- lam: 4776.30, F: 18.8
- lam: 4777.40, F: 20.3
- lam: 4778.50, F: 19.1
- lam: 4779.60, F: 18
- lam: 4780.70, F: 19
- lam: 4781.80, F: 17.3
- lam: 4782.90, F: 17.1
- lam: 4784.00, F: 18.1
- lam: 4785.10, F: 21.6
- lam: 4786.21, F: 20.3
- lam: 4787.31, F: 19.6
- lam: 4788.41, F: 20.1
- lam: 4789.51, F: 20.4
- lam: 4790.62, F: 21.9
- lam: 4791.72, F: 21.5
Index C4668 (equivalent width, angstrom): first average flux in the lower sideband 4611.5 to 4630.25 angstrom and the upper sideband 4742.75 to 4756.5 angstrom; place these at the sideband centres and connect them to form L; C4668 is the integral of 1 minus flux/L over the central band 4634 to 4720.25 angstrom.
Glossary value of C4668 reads 1.47 angstrom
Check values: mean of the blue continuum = 25.5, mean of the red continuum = 24.1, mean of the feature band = 24.5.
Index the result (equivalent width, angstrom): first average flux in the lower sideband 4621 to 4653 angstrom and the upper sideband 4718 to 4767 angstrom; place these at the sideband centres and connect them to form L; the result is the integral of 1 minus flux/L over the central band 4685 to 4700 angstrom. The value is -0.2 angstrom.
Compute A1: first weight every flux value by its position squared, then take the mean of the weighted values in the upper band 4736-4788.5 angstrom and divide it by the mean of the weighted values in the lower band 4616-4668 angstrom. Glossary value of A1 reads 0.91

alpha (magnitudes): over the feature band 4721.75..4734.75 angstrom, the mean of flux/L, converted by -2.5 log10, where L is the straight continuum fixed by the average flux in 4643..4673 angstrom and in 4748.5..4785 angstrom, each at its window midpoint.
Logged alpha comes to -0.08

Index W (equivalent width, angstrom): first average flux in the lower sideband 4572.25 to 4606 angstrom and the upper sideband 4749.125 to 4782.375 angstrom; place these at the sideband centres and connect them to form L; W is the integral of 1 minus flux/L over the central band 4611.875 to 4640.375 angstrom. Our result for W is -1.9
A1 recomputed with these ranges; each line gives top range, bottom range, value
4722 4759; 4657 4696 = 0.97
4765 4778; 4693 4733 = 0.86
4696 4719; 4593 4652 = 0.99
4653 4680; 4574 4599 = 1.07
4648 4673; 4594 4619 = 1.02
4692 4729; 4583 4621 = 1.02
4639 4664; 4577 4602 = 1.06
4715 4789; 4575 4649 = 0.96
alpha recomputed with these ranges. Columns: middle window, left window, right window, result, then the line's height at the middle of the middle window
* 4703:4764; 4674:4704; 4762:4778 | -0.08 mag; 22.2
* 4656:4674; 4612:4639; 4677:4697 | -0.03 mag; 24.8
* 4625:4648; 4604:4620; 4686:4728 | 0.01 mag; 25.2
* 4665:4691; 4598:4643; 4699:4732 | 0.01 mag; 24.6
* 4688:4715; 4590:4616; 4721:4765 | 0.00 mag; 23.9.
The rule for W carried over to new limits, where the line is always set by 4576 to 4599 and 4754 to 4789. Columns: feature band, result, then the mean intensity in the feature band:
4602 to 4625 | -1.7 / 25.6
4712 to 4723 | -1.9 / 25.3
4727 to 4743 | -1.4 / 23.1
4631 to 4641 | -0.7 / 25.1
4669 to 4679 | -1.4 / 25.8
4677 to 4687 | -0.7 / 23.9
